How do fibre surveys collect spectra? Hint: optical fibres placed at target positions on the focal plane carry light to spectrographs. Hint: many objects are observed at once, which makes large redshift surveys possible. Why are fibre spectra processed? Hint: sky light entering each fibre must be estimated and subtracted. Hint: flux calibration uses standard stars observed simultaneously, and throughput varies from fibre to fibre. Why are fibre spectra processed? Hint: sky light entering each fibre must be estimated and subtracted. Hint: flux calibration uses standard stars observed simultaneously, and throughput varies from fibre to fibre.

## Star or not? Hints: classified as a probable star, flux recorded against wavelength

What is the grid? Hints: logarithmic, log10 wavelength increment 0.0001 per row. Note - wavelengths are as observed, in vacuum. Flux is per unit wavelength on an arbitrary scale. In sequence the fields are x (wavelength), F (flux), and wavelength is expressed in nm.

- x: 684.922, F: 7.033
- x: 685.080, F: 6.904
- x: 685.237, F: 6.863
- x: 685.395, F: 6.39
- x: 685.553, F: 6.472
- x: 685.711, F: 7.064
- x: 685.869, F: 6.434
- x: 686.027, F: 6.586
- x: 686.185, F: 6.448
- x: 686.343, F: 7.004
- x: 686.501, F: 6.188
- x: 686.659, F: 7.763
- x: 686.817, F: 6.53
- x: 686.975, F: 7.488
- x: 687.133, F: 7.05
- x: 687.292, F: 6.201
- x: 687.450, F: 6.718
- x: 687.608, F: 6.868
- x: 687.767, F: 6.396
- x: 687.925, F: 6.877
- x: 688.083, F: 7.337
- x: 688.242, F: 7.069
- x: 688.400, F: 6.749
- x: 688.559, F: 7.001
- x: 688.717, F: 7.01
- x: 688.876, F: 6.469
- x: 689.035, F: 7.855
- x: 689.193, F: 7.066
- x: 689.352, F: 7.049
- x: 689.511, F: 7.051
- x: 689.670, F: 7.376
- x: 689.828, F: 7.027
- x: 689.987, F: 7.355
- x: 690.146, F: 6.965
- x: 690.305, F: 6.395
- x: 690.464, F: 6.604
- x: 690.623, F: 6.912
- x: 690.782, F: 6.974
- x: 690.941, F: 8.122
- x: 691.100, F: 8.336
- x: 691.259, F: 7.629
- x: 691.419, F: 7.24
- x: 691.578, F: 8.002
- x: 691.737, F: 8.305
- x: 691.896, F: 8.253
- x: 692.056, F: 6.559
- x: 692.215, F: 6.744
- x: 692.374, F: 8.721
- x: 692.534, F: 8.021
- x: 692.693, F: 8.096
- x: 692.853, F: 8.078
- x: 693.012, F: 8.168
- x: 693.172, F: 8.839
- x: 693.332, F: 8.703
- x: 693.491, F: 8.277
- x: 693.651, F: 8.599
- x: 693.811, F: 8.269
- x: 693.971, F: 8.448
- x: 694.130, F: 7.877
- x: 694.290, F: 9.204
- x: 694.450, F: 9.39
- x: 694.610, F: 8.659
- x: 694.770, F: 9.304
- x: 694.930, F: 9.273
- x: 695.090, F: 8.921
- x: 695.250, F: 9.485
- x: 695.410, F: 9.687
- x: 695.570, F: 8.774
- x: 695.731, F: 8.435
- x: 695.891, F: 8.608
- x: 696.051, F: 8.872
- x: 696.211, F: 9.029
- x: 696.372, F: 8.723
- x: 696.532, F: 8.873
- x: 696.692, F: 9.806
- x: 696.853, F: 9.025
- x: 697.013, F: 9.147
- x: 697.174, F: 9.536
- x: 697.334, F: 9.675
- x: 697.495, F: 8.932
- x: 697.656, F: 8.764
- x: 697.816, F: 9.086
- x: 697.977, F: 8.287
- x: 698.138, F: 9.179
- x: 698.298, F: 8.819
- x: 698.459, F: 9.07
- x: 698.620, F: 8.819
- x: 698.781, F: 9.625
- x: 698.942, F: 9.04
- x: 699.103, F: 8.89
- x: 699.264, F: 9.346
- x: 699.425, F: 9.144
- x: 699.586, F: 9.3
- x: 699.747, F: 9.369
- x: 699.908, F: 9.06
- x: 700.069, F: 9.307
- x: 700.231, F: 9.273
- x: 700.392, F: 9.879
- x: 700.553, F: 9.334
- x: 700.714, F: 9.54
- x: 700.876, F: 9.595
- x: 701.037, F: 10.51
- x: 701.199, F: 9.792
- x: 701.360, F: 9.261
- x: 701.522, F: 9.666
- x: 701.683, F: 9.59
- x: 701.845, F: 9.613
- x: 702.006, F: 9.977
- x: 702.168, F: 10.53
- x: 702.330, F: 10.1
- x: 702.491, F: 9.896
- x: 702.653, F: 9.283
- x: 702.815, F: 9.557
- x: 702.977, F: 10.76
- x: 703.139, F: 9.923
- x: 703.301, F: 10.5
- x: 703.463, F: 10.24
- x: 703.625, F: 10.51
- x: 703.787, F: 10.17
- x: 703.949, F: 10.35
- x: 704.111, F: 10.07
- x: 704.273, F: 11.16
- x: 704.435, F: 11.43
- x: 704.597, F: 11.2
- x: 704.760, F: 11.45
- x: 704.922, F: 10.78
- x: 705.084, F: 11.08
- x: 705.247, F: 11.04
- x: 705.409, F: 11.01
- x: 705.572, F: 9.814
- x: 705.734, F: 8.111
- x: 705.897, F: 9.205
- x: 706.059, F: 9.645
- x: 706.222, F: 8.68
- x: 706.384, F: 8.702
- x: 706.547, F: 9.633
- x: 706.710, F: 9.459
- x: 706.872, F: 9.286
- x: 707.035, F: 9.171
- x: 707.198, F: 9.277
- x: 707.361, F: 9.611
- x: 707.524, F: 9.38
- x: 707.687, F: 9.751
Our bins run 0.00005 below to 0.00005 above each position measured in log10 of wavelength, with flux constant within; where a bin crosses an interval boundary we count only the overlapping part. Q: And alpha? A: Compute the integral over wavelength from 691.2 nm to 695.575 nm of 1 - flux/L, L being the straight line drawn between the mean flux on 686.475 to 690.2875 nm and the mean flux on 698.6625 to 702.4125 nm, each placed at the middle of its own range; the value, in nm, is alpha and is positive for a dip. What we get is -0.198 nm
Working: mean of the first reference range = 6.98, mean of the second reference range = 9.55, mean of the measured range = 8.41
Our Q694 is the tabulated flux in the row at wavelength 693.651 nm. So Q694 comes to 8.599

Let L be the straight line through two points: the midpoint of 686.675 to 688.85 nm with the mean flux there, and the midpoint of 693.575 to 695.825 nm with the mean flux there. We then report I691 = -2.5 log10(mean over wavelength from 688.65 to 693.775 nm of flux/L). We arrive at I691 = 0.04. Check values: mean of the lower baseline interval 6.89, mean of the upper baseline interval 8.88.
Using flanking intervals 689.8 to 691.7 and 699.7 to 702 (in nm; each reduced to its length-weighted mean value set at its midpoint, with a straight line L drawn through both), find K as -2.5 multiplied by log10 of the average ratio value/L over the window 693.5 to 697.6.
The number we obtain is -0.07 mag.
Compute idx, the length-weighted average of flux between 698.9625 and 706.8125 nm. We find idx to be 9.88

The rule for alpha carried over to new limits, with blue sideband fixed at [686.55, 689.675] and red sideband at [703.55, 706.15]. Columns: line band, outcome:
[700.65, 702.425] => -0.02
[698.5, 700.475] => 0.02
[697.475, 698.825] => 0.02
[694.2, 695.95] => -0.14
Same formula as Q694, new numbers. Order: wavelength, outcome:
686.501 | 6.188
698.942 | 9.04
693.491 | 8.277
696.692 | 9.806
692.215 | 6.744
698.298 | 8.819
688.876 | 6.469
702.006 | 9.977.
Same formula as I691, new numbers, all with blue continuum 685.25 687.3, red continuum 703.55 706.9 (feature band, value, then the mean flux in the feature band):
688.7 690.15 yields 0.03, 7.13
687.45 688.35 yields 0.03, 6.89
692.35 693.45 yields -0.05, 8.35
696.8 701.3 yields -0.03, 9.26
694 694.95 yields -0.09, 8.91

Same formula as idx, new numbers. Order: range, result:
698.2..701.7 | 9.37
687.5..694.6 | 7.61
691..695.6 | 8.41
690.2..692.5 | 7.49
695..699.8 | 9.07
